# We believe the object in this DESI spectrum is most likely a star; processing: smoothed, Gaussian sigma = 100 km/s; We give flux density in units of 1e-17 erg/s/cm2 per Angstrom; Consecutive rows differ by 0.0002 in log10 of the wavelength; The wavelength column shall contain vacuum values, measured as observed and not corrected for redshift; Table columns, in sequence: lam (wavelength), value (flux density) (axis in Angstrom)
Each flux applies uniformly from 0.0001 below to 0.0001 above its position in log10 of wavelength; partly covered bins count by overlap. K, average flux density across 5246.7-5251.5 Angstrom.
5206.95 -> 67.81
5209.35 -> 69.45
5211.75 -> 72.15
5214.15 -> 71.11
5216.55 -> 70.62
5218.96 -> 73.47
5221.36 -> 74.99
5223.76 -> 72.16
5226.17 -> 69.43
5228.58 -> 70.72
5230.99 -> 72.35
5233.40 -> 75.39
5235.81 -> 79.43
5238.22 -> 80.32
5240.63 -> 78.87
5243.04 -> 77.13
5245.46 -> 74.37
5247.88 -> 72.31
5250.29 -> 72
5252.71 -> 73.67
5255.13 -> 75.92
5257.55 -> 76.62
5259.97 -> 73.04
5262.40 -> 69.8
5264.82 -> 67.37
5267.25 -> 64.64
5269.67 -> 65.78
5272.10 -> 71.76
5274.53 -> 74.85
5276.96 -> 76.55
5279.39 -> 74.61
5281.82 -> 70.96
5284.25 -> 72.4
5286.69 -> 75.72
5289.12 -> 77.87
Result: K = 72.2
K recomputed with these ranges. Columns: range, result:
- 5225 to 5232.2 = 70.8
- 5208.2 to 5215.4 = 70.9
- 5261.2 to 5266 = 68.6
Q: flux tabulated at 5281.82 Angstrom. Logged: 70.96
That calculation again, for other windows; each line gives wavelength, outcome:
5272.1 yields 71.76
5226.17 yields 69.43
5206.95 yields 67.81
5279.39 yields 74.61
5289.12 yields 77.87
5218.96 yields 73.47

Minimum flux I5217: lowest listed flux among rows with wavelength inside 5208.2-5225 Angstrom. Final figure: 69.45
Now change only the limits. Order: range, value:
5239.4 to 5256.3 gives 72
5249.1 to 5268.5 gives 64.64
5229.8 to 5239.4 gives 72.35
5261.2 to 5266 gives 67.37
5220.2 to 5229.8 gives 69.43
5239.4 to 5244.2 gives 77.13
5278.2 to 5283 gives 70.96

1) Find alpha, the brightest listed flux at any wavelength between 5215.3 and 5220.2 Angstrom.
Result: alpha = 73.47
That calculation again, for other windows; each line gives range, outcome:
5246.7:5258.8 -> 76.62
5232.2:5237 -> 79.43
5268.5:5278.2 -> 76.55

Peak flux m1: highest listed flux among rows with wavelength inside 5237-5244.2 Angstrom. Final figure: 80.32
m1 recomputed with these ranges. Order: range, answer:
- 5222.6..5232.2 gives 72.35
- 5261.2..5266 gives 69.8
